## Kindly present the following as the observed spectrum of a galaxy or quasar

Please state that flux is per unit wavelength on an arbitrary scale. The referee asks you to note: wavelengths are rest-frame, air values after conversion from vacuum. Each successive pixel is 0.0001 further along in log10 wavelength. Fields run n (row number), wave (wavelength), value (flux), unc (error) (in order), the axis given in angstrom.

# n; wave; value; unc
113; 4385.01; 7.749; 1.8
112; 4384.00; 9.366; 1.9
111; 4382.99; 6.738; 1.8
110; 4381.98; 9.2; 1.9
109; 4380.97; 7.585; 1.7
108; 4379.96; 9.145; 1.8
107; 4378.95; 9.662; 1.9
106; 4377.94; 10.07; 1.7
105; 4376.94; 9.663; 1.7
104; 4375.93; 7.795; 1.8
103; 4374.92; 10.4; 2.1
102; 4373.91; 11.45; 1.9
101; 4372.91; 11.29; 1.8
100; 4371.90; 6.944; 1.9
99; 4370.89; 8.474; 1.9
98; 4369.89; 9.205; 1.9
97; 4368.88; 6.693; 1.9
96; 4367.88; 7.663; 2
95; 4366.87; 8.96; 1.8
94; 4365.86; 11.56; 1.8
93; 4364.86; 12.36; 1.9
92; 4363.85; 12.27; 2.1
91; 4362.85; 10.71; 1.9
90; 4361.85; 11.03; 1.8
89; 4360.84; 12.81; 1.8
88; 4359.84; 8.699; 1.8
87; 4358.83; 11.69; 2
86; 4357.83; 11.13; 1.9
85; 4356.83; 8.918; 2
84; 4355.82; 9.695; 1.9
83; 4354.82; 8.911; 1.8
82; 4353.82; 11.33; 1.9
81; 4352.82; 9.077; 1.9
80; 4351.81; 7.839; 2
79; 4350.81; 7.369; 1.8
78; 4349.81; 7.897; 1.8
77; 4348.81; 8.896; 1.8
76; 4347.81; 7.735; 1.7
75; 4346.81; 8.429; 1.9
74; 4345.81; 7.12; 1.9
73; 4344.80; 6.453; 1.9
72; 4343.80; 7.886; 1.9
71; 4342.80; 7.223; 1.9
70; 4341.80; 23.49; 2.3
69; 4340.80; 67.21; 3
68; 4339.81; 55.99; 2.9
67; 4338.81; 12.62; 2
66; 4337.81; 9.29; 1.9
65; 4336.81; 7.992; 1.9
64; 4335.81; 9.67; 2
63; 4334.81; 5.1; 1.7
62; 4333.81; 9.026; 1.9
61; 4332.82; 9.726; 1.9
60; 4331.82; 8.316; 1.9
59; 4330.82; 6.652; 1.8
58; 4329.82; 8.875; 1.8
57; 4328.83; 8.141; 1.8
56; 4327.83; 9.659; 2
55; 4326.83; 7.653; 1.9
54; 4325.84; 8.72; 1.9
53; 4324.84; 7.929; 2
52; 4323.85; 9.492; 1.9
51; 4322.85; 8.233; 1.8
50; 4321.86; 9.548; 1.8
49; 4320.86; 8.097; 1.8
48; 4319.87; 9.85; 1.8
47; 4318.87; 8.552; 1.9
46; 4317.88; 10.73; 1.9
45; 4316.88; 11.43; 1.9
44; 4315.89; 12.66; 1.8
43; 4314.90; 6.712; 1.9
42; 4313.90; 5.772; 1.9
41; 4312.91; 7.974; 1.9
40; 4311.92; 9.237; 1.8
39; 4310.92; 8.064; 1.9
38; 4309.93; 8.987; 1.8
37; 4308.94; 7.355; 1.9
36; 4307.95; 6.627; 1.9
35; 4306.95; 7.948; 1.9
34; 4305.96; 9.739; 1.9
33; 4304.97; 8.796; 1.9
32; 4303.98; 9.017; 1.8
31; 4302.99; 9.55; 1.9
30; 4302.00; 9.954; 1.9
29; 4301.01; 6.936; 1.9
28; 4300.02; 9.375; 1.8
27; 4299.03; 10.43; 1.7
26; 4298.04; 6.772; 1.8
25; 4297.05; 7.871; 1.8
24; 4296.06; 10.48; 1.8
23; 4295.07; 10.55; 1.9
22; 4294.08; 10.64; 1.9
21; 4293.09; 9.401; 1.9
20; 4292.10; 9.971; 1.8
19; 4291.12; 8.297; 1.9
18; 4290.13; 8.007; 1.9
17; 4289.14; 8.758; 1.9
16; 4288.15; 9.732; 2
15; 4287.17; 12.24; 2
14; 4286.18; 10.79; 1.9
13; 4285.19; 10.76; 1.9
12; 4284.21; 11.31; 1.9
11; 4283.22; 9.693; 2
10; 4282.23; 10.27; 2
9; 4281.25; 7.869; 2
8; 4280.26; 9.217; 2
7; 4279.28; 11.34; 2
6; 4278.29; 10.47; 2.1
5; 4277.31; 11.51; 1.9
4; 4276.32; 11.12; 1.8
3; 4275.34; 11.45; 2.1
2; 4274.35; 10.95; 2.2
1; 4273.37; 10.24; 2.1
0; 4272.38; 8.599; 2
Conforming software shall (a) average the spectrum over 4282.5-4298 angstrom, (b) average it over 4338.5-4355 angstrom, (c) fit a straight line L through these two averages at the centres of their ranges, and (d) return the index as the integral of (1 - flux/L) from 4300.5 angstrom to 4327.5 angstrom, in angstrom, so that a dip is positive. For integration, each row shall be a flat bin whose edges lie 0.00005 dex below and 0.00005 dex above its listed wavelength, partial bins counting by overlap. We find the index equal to 7.8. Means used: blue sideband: 9.81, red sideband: 15.8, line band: 8.73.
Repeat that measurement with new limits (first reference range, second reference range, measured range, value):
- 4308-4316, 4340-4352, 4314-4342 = -2.7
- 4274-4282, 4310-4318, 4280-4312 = 1.7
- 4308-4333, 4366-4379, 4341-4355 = -2.5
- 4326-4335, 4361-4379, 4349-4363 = -0.7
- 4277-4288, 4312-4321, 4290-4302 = 1.0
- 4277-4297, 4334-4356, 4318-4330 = 3.6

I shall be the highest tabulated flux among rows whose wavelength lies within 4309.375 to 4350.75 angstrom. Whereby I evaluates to 67.21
